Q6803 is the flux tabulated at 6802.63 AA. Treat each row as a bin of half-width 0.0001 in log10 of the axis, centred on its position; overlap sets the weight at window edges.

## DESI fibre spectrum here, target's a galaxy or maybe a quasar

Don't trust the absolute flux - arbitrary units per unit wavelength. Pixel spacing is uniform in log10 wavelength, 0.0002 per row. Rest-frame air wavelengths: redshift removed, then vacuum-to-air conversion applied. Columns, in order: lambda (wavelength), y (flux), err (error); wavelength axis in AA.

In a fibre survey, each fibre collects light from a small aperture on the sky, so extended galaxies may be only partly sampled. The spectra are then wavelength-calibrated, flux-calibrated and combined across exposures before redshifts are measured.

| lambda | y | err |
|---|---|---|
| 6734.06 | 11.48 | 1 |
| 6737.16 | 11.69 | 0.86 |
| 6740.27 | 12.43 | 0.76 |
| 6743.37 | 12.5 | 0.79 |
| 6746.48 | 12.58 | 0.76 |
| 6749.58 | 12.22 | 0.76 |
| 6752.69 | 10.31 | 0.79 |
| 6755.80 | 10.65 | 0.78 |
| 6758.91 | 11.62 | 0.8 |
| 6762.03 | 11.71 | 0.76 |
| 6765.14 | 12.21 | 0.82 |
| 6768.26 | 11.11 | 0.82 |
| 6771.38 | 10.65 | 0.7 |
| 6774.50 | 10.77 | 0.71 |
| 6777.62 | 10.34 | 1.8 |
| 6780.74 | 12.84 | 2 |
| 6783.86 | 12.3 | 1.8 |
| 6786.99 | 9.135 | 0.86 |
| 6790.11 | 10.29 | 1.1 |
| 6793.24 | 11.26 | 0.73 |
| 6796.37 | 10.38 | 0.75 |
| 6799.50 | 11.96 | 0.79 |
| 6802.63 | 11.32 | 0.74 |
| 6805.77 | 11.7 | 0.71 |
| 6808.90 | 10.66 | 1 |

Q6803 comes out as 11.32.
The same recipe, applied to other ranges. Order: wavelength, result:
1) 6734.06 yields 11.48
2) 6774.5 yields 10.77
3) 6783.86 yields 12.3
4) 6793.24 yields 11.26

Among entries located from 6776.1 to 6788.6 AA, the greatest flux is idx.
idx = 12.84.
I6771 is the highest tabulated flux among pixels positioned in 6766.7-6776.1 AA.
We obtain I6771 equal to 11.11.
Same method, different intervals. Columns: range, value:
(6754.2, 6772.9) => 12.21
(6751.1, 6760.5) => 11.62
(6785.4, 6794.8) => 11.26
